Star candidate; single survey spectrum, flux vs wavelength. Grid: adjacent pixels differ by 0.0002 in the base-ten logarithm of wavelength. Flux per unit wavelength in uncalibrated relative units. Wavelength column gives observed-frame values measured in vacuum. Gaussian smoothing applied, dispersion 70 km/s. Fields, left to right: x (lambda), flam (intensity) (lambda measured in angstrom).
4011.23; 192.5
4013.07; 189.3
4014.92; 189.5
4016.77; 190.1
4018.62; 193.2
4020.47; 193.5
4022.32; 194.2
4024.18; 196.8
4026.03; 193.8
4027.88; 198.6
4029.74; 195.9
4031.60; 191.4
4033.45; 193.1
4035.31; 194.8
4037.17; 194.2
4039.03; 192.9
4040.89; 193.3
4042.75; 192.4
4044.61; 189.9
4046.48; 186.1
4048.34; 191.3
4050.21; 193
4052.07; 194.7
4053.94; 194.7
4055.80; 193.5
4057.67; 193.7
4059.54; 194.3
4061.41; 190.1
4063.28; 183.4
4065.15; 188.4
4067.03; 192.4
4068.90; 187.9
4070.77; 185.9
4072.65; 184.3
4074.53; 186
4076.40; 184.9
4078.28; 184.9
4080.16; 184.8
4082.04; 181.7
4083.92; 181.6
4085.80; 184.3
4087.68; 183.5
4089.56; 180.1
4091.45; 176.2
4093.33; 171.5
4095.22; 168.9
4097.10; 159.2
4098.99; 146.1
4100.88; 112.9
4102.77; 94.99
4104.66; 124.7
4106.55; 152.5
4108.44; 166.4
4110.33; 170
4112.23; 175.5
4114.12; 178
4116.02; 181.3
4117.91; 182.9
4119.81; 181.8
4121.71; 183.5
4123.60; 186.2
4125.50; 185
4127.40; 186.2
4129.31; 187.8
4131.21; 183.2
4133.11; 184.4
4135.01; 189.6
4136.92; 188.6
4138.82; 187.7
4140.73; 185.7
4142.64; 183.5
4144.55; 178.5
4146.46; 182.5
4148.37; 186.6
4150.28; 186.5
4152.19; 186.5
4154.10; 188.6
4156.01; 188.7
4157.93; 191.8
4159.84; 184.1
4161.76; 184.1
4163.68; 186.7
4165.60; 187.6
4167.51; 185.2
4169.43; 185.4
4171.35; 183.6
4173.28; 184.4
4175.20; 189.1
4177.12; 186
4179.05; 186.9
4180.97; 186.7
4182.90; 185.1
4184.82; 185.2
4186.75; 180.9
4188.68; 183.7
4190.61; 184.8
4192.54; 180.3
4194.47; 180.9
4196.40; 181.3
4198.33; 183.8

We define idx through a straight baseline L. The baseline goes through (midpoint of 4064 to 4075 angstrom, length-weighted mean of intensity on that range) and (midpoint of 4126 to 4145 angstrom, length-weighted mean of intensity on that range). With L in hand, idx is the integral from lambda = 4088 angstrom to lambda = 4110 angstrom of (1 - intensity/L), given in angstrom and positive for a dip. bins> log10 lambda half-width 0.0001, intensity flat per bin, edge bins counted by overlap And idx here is 4.10 angstrom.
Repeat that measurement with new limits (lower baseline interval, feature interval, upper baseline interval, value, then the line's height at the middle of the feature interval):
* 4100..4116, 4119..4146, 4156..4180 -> -3.5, 164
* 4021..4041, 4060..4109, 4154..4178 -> 5.3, 191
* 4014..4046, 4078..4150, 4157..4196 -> 5.6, 189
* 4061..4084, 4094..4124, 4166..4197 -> 4.1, 185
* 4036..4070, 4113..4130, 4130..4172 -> 0.4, 188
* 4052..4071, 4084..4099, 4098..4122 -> -0.3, 170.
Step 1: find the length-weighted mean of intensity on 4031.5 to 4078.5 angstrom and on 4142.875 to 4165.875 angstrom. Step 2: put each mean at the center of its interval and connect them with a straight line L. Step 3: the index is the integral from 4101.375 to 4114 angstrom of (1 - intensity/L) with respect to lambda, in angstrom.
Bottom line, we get 2.7 angstrom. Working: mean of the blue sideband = 191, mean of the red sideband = 186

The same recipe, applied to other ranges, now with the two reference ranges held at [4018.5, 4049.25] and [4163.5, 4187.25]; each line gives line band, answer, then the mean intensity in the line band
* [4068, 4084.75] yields 0.55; 185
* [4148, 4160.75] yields -0.05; 188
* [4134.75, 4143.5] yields 0.04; 187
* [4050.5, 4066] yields 0.02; 192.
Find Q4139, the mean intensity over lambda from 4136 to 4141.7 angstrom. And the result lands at 187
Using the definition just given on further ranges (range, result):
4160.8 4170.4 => 186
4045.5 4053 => 191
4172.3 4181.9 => 187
